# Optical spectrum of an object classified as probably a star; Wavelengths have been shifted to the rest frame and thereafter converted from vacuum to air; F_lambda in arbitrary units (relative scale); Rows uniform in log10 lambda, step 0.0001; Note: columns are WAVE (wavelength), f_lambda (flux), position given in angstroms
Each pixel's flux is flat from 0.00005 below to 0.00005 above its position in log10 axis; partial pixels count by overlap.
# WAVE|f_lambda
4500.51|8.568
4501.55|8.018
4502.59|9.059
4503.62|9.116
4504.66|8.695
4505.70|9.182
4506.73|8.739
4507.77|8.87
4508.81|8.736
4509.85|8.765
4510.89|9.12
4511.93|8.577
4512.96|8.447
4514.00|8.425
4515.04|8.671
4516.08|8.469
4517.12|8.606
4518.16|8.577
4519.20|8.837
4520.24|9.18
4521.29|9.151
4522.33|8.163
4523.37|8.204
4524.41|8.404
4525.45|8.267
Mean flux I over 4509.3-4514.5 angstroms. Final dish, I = 8.67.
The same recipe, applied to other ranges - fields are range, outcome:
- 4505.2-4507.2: 9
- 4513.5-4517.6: 8.54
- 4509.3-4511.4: 8.93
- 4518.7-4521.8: 9.03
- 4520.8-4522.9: 8.65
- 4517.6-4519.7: 8.71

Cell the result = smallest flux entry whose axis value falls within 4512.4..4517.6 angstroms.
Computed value 8.425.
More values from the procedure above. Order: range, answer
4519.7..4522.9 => 8.163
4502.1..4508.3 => 8.695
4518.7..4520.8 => 8.837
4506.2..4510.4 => 8.736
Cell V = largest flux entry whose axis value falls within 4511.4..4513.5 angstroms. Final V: 8.577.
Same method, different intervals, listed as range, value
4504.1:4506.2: 9.182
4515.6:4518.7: 8.606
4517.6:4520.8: 9.18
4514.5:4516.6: 8.671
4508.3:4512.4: 9.12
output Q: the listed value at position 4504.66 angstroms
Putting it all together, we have 8.695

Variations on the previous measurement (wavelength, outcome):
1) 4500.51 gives 8.568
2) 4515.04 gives 8.671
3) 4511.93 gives 8.577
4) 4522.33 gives 8.163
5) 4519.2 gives 8.837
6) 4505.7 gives 9.182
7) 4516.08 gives 8.469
